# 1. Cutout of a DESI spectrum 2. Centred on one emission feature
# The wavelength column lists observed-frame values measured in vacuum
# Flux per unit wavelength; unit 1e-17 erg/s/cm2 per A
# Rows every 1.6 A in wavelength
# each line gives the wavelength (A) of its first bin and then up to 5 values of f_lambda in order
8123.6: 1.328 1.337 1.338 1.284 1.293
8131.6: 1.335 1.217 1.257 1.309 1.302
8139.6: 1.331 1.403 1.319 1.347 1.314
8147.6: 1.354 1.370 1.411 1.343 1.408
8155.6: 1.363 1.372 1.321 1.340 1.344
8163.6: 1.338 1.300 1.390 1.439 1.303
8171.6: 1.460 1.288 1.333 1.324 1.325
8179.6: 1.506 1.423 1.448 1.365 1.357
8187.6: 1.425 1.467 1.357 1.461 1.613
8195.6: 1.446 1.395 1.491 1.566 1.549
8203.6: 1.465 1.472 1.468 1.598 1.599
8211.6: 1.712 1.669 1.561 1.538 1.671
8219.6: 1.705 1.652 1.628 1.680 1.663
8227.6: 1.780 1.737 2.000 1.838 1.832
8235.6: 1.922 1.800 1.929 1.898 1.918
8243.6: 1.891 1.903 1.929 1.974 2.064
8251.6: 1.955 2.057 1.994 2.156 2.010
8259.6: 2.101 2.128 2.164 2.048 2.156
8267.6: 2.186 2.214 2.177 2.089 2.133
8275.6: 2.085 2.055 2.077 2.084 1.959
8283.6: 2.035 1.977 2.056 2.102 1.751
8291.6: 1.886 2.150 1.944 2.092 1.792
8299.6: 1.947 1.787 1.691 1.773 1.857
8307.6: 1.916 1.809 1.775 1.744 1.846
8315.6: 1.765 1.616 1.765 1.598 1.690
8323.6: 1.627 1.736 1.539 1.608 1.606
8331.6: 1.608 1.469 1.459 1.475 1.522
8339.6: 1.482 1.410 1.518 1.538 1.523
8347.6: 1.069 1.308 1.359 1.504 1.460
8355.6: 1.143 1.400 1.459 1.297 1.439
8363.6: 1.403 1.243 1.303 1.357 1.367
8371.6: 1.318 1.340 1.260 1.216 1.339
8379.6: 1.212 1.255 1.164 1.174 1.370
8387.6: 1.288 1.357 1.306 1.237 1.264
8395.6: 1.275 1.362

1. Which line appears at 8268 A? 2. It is Mg II 2798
